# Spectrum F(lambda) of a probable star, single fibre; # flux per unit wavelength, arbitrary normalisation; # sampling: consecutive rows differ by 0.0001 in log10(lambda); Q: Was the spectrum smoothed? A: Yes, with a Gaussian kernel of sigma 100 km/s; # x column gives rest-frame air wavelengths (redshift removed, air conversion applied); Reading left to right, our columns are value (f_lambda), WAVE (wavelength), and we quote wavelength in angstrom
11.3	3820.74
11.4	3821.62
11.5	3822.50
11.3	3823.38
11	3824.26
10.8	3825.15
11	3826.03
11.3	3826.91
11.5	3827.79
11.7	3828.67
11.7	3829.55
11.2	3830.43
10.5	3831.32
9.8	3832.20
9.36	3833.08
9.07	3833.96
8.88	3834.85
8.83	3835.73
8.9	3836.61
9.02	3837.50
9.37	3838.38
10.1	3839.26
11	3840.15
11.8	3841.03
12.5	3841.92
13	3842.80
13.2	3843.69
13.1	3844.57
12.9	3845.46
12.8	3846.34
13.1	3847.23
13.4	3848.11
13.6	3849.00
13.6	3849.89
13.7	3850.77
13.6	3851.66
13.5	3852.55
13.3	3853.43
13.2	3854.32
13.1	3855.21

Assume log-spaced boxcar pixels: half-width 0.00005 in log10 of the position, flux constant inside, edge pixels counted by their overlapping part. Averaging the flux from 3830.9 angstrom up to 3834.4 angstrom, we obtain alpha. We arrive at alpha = 9.7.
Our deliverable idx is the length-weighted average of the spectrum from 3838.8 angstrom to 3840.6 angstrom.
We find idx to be 10.6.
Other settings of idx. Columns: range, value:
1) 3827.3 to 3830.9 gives 11.5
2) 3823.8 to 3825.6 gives 10.9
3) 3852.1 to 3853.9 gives 13.4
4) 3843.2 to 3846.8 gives 13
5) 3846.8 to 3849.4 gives 13.4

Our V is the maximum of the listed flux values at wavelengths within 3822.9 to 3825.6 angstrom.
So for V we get 11.3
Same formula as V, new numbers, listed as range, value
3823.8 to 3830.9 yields 11.7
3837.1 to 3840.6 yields 11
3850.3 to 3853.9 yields 13.7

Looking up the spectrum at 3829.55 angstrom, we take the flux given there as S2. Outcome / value 11.7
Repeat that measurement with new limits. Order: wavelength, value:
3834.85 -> 8.88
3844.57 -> 13.1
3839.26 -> 10.1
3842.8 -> 13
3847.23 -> 13.1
